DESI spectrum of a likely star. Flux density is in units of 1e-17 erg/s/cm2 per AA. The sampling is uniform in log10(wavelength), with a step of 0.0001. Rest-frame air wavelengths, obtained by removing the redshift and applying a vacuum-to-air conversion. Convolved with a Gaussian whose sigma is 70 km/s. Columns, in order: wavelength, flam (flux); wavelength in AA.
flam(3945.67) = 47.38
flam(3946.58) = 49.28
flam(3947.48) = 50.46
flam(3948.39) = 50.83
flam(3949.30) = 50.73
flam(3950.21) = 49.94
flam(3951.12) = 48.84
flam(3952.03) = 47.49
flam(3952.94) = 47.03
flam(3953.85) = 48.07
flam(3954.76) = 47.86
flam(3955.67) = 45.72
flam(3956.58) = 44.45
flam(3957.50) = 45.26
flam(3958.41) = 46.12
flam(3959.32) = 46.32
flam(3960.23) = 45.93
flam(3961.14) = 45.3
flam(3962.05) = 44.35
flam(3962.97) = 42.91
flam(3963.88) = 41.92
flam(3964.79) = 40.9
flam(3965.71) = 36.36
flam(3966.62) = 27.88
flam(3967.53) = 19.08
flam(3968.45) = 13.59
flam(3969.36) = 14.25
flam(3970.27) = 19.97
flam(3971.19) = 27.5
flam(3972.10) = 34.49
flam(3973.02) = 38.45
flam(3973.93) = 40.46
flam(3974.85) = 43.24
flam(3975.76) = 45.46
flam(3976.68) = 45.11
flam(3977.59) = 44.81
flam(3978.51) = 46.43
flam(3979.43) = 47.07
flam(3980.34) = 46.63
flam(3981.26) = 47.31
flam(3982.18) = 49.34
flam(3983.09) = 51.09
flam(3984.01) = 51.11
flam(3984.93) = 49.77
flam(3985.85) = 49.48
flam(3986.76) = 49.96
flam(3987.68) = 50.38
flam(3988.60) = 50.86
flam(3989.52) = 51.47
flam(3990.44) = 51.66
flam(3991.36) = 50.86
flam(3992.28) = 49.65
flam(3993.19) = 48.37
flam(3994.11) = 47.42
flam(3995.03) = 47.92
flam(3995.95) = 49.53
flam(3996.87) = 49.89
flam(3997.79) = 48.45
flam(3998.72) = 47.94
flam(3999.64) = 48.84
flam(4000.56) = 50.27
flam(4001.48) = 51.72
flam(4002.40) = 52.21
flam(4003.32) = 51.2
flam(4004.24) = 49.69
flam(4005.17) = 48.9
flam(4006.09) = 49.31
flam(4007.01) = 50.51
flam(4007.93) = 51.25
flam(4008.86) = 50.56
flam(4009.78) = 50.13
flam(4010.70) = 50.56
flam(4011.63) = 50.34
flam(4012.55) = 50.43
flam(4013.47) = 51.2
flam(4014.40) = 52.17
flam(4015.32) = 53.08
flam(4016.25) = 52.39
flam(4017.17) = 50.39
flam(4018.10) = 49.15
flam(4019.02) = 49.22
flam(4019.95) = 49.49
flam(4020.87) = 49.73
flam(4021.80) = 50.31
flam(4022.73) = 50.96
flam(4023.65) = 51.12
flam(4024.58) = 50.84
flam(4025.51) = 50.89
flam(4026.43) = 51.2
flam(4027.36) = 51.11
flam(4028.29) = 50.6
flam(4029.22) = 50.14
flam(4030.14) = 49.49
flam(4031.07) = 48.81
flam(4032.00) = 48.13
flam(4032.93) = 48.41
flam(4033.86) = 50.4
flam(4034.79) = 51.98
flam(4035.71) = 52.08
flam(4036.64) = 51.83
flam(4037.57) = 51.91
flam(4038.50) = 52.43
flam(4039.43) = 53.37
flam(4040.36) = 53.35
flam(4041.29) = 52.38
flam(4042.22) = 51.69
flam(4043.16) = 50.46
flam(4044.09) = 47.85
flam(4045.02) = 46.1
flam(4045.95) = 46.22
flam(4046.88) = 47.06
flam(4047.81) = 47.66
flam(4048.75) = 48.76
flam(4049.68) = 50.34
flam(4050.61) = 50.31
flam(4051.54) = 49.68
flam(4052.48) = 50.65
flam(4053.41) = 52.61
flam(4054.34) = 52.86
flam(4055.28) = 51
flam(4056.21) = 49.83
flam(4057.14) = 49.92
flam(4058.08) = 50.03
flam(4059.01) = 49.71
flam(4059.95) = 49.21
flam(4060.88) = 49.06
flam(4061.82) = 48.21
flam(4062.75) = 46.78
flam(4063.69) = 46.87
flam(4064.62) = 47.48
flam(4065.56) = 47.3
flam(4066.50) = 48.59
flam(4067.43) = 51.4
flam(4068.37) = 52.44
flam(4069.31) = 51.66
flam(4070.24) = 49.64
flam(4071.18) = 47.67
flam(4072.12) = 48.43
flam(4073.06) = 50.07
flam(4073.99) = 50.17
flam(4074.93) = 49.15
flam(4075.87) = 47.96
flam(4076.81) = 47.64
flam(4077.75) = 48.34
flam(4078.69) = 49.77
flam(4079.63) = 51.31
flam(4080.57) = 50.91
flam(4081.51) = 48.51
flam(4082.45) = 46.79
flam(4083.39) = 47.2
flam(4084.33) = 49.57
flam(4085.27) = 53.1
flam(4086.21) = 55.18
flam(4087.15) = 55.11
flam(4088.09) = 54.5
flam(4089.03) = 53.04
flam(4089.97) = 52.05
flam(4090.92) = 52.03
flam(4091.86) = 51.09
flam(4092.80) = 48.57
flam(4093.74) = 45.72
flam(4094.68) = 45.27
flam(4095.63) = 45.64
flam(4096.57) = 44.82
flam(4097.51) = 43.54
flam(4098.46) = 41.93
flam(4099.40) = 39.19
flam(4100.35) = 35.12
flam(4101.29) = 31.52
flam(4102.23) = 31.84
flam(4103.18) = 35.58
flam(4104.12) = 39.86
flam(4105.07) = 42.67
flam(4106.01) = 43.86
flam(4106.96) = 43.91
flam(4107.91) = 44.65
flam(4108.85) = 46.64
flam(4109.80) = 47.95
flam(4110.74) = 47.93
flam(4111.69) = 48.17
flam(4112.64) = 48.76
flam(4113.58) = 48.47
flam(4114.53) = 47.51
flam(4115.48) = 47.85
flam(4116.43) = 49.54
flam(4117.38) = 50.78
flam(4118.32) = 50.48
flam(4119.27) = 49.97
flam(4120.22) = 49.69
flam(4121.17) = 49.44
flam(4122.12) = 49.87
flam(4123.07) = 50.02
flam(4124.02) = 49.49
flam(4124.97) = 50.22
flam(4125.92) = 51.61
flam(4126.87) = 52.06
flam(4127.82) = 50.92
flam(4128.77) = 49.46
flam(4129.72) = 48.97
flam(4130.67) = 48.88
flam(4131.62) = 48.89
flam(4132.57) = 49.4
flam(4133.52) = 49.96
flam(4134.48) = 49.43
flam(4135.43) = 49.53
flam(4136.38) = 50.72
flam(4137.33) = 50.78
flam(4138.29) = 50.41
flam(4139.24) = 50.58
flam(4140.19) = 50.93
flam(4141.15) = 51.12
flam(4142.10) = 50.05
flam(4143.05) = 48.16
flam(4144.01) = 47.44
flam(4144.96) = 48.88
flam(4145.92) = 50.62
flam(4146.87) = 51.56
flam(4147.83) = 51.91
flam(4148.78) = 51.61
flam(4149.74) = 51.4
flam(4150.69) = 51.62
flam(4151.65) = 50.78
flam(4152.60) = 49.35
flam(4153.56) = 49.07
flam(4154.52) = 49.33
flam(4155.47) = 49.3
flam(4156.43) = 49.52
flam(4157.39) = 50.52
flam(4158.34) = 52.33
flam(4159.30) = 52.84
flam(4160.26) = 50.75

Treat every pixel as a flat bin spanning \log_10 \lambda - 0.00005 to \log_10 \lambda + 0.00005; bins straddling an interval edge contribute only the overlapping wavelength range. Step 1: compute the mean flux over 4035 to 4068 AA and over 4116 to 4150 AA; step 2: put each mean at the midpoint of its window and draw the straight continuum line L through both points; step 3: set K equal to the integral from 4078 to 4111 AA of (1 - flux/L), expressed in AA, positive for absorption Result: 2.5 AA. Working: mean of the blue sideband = 49.9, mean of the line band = 46.2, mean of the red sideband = 50.1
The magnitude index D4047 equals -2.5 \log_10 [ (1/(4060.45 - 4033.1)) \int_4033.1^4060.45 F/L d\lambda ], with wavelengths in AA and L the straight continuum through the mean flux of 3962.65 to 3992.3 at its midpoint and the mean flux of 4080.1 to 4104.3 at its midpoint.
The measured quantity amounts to -0.14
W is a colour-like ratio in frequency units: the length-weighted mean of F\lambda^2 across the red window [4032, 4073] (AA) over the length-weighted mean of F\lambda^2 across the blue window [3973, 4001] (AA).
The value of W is 1.07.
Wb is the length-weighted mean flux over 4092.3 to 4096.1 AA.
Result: 46.4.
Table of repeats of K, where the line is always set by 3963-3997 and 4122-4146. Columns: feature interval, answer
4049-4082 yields -2.1 AA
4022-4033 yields -1.4 AA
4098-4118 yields 2.1 AA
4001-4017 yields -2.6 AA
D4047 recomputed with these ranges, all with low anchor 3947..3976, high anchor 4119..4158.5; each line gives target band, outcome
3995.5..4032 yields -0.17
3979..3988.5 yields -0.19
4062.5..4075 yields -0.07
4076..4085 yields -0.05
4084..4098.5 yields -0.05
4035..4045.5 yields -0.15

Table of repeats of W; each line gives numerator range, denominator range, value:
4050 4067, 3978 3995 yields 1.04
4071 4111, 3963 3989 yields 1.23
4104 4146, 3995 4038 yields 1.02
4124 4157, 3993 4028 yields 1.06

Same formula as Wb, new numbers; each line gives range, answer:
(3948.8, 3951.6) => 49.8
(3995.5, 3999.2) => 48.8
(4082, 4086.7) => 50.4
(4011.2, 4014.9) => 51.2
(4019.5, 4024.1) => 50.4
